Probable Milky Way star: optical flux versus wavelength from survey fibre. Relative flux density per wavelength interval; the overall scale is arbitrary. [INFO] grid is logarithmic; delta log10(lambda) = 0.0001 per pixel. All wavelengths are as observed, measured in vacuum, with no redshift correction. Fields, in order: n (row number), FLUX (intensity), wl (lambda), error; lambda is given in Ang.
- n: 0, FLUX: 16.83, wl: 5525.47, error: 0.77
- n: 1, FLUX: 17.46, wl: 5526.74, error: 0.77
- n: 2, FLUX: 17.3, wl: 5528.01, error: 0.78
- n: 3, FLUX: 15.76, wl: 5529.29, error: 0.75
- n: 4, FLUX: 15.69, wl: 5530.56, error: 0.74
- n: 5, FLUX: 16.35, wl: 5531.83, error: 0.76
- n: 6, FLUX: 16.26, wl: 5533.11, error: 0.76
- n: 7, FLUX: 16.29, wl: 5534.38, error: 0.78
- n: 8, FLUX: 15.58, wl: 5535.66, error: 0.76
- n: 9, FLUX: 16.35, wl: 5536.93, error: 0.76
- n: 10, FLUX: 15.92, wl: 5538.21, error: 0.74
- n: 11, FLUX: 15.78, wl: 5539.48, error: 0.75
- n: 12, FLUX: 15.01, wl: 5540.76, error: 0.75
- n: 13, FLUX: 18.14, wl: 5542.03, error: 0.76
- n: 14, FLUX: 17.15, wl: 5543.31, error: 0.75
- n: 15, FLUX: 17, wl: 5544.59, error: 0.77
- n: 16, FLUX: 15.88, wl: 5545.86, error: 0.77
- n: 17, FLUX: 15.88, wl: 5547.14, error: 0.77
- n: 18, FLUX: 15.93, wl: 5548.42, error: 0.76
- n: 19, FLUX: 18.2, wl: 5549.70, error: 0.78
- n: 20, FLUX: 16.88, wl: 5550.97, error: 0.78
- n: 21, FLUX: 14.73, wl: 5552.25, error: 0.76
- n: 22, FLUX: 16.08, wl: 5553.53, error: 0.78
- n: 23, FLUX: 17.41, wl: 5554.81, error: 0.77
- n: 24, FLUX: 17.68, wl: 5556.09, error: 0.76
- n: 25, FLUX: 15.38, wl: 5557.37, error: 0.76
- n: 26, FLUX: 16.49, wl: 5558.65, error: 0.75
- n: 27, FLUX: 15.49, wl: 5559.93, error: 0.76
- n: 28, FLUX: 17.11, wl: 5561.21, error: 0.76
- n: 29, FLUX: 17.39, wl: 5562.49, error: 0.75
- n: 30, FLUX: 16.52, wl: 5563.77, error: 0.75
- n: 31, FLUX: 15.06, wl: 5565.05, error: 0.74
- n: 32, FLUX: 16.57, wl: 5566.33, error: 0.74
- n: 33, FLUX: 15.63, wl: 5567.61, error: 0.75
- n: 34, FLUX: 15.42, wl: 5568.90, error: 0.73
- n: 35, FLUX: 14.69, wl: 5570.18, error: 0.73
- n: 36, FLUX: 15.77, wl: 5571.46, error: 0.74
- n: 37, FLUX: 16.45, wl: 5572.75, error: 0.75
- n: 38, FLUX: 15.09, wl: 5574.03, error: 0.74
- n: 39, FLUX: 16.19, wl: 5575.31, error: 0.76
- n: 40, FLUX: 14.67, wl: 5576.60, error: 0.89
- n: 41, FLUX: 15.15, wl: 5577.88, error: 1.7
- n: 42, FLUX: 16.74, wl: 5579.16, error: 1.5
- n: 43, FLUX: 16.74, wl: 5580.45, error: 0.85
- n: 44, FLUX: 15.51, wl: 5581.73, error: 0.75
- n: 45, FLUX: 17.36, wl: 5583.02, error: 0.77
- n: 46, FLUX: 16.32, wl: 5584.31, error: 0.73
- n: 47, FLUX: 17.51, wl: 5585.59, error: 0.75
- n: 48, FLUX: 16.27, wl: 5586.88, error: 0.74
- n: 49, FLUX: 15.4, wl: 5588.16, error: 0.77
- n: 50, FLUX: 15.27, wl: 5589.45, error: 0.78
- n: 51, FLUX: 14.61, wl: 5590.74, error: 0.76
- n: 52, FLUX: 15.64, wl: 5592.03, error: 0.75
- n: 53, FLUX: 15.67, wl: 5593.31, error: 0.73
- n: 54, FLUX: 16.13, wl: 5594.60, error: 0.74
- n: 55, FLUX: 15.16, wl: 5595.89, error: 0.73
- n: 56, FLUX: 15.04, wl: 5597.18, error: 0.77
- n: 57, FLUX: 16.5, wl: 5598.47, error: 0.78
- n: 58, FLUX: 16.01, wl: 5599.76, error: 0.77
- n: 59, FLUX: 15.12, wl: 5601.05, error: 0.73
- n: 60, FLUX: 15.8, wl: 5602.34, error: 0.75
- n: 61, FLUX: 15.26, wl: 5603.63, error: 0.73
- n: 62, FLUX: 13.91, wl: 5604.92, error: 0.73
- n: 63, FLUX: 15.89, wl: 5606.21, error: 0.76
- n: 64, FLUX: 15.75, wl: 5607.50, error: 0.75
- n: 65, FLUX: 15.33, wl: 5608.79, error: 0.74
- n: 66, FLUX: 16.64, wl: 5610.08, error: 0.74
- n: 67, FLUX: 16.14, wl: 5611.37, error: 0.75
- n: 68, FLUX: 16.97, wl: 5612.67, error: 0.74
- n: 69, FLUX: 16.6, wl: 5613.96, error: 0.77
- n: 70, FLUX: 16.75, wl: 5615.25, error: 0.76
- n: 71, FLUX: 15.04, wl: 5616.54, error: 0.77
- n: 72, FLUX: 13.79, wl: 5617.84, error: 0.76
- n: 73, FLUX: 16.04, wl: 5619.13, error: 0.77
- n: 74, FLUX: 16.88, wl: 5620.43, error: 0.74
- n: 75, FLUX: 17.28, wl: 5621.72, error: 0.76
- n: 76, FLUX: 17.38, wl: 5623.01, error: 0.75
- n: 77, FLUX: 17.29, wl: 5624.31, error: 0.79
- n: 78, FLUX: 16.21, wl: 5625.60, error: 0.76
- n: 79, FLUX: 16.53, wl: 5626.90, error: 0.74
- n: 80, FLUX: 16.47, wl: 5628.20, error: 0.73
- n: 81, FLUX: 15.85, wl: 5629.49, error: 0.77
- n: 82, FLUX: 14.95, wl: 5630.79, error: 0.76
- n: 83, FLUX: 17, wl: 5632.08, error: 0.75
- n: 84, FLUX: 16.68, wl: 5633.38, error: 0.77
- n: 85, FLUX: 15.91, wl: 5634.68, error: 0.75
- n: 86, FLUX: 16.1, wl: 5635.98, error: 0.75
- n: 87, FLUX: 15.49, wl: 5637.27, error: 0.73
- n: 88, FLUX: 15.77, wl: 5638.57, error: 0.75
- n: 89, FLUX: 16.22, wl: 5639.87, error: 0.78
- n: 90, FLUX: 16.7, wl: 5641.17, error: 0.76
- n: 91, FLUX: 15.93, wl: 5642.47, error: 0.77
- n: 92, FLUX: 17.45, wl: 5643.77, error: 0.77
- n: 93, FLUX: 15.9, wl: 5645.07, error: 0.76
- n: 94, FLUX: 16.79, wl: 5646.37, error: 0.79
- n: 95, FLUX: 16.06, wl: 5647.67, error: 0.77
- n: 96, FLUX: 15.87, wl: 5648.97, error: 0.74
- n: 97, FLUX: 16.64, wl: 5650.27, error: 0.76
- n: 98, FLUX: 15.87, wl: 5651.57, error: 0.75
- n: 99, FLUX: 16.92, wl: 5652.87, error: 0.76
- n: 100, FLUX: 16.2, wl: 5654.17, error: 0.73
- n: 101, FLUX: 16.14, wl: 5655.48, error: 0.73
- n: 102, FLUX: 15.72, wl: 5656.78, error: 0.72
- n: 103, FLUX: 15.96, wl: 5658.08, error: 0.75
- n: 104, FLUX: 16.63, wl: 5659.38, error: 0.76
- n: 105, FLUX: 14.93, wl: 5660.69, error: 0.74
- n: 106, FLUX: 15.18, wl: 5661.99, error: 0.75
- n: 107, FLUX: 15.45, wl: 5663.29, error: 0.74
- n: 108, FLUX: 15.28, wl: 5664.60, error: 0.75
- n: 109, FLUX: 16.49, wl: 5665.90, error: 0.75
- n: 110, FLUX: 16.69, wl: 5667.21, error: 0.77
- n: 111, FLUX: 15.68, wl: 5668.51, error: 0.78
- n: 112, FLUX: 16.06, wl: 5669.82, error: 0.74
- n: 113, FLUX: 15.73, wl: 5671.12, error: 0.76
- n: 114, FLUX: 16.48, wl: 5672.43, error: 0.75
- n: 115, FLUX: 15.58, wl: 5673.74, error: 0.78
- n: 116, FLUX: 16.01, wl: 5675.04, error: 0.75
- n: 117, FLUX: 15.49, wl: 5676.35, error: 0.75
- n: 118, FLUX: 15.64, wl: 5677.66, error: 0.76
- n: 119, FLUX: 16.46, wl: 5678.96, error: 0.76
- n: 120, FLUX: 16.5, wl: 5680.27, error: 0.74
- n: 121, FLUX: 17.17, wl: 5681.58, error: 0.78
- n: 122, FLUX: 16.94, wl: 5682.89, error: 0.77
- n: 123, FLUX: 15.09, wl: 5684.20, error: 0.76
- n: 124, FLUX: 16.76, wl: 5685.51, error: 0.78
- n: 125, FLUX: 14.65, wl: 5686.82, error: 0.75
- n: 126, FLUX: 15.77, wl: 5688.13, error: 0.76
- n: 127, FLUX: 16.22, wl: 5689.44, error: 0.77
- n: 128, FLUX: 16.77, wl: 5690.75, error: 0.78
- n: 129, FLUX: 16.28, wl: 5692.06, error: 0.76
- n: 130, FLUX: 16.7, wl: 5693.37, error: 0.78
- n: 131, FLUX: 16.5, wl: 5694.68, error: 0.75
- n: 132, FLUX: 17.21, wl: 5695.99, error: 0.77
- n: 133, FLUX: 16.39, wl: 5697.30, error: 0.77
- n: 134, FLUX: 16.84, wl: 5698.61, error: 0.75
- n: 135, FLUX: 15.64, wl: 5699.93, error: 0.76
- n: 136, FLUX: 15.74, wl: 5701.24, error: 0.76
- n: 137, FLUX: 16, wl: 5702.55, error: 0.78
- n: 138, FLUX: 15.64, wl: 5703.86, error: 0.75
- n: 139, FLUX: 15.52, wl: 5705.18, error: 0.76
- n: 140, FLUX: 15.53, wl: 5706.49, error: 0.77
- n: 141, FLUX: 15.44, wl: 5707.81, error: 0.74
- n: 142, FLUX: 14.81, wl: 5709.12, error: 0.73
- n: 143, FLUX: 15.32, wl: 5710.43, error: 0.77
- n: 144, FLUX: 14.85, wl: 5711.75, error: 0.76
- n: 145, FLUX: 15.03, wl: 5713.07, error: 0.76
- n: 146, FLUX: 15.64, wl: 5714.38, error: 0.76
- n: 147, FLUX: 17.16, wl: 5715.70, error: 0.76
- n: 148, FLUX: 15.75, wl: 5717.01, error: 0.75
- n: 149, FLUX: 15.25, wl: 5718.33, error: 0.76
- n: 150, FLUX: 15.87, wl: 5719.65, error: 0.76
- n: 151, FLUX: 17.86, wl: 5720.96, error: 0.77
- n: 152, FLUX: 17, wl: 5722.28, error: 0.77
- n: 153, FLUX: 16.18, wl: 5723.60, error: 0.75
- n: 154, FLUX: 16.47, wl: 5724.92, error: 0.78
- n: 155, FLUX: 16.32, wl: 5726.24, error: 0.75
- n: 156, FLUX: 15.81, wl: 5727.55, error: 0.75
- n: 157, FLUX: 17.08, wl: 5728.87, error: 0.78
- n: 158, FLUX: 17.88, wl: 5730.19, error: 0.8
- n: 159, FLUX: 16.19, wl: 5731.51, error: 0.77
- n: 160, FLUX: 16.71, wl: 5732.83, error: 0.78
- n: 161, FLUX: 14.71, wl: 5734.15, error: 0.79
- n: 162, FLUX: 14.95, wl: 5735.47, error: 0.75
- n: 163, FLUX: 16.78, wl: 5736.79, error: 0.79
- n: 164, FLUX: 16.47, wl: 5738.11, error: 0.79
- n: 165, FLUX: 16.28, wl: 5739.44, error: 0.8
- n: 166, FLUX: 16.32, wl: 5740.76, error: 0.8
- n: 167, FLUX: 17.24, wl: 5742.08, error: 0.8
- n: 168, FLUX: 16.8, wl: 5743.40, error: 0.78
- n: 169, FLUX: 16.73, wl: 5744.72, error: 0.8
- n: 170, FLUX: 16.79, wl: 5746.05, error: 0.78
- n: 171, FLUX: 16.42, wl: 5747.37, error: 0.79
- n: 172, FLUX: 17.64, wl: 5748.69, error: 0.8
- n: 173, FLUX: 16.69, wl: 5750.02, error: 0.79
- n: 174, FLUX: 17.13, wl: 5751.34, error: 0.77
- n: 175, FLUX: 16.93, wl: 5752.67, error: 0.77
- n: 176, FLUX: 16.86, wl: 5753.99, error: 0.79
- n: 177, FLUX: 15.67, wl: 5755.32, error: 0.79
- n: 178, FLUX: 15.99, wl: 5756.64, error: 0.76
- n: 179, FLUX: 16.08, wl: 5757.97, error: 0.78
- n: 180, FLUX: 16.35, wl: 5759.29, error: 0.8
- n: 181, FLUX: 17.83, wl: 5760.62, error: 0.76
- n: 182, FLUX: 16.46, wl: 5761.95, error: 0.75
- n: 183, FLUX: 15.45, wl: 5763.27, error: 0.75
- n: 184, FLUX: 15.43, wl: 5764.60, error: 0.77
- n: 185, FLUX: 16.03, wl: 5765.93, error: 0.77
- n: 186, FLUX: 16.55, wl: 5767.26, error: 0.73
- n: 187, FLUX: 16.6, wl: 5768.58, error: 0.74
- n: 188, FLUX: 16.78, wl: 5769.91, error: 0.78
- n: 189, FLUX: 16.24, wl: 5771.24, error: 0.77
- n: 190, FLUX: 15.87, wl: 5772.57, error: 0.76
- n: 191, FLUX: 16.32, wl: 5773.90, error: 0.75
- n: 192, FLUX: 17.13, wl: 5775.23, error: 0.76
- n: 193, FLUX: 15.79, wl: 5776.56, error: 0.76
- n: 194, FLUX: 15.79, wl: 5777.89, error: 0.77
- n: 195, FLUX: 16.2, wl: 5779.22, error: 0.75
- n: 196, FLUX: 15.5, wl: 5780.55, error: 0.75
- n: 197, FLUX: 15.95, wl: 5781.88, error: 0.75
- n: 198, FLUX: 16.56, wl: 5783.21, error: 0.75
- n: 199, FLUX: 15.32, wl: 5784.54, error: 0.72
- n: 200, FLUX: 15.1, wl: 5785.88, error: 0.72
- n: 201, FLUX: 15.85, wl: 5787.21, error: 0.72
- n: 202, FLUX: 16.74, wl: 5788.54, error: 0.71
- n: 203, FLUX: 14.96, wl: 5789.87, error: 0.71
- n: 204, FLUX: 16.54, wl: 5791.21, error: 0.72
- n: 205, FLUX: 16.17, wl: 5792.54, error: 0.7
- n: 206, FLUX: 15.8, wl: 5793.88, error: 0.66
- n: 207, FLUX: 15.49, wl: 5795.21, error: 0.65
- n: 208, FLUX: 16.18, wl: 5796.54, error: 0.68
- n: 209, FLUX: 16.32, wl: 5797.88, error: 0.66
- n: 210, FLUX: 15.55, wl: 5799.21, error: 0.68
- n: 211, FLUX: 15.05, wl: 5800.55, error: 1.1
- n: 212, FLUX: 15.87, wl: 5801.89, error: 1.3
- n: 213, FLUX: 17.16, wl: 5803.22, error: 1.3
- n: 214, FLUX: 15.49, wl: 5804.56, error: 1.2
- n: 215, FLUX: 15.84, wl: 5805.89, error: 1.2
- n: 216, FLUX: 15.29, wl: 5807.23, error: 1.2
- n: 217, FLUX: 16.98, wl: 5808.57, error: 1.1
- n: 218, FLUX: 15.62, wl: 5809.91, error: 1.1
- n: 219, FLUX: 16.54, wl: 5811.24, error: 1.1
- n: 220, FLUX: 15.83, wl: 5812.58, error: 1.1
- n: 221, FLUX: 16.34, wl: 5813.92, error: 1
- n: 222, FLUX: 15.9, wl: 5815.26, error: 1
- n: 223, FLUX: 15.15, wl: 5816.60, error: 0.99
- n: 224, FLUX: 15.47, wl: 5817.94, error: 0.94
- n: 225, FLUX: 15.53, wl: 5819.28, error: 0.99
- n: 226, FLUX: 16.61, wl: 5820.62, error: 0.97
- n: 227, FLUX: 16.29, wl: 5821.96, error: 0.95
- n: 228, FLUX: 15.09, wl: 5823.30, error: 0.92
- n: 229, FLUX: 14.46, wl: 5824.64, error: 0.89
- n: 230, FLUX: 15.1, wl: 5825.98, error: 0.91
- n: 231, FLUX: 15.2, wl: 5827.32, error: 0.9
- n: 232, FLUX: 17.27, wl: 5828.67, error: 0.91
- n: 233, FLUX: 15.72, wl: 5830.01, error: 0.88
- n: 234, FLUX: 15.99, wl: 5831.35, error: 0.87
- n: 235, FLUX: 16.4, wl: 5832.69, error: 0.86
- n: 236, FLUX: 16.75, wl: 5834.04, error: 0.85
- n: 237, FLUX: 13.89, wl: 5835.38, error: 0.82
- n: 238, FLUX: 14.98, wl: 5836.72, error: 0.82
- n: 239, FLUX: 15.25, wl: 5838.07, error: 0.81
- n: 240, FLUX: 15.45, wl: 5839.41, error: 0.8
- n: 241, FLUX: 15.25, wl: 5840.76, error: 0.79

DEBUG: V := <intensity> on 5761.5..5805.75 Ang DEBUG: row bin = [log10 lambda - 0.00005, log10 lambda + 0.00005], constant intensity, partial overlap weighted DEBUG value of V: 16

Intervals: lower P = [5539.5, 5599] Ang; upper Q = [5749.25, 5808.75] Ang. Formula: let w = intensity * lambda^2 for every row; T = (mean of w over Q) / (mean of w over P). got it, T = 1.1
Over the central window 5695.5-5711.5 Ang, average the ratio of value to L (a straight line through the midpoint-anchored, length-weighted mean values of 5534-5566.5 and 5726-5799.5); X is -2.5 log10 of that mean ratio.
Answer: 0.034 mag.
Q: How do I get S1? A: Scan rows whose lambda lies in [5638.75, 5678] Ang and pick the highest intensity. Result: 17.45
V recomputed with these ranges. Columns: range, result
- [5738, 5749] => 16.7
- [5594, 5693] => 16.1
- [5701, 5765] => 16.2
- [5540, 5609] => 16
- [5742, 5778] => 16.5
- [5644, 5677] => 16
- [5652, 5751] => 16.2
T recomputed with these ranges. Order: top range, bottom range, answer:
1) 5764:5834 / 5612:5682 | 1.04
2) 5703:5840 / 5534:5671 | 1.06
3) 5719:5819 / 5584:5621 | 1.09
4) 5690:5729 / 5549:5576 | 1.05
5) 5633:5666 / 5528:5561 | 1.02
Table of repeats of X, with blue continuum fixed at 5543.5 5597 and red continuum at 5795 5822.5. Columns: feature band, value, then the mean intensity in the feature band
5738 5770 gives -0.038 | 16.5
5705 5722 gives 0.018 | 15.7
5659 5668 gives 0.016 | 15.8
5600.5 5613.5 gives 0.024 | 15.7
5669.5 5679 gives 0.007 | 15.9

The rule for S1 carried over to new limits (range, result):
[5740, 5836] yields 17.83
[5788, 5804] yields 17.16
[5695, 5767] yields 17.88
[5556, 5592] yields 17.68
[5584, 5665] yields 17.51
